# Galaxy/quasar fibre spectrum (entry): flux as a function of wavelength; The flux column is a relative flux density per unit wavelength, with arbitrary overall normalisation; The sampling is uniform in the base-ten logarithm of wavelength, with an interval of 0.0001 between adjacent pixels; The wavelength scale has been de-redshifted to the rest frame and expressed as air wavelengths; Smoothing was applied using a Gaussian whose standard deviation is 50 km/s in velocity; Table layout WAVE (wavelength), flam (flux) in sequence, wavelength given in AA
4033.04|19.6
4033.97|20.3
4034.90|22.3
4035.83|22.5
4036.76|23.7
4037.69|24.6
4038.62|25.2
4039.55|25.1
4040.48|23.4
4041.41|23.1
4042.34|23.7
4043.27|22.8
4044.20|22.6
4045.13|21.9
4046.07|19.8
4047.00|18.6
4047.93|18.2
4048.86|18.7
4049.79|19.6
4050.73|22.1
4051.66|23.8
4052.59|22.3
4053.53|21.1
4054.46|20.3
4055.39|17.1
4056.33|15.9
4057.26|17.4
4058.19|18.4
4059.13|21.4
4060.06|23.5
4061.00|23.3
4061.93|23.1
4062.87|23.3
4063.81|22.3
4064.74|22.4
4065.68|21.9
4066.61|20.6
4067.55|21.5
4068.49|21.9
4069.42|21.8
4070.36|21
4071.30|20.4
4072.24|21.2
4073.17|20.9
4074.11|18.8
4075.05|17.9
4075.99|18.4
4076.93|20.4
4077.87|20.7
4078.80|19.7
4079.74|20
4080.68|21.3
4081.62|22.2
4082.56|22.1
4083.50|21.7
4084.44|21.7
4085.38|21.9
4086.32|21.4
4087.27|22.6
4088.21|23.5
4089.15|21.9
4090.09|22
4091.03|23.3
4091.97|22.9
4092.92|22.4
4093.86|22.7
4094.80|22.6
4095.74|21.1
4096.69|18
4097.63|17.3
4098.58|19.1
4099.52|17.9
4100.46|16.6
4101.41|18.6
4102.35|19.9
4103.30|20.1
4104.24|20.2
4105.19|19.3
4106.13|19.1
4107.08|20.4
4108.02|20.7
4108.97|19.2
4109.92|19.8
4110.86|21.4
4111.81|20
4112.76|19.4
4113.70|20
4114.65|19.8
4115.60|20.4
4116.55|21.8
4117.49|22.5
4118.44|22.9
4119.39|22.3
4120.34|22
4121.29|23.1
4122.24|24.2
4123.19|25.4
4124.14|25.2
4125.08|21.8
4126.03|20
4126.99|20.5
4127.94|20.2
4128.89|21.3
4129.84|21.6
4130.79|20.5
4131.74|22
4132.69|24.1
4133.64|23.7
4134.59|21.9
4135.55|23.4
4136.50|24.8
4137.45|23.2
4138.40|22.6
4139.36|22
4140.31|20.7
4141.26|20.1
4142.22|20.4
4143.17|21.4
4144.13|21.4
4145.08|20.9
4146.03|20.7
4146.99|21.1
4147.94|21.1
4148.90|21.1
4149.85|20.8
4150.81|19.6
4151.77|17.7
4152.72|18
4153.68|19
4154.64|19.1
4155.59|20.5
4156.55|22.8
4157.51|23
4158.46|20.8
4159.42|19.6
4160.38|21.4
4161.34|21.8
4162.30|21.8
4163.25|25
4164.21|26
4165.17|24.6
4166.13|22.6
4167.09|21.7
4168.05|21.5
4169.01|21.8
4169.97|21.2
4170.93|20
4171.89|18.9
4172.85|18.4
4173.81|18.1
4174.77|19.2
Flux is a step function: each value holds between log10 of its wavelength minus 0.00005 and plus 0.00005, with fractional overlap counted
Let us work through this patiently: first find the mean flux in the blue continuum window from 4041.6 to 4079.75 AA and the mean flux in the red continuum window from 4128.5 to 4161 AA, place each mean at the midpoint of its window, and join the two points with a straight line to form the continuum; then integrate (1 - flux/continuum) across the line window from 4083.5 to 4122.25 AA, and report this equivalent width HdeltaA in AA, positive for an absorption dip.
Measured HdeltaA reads 0.3 AA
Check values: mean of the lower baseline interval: 20.8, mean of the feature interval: 20.8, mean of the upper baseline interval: 21.2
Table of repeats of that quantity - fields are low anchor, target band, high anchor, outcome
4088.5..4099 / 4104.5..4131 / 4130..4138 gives 1.2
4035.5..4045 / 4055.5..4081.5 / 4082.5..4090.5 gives 2.3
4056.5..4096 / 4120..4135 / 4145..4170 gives -0.7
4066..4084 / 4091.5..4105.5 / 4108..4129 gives 0.8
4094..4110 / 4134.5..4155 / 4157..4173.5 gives 0.0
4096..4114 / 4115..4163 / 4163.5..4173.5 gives -2.4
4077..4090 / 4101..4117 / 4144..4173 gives 1.1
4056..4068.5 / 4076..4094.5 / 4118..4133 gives -0.1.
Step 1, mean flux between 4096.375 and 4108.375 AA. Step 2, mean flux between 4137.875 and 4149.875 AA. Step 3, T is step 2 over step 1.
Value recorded 1.11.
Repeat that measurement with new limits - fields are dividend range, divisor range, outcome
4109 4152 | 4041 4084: 1.03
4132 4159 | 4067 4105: 1.03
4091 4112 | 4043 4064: 0.97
